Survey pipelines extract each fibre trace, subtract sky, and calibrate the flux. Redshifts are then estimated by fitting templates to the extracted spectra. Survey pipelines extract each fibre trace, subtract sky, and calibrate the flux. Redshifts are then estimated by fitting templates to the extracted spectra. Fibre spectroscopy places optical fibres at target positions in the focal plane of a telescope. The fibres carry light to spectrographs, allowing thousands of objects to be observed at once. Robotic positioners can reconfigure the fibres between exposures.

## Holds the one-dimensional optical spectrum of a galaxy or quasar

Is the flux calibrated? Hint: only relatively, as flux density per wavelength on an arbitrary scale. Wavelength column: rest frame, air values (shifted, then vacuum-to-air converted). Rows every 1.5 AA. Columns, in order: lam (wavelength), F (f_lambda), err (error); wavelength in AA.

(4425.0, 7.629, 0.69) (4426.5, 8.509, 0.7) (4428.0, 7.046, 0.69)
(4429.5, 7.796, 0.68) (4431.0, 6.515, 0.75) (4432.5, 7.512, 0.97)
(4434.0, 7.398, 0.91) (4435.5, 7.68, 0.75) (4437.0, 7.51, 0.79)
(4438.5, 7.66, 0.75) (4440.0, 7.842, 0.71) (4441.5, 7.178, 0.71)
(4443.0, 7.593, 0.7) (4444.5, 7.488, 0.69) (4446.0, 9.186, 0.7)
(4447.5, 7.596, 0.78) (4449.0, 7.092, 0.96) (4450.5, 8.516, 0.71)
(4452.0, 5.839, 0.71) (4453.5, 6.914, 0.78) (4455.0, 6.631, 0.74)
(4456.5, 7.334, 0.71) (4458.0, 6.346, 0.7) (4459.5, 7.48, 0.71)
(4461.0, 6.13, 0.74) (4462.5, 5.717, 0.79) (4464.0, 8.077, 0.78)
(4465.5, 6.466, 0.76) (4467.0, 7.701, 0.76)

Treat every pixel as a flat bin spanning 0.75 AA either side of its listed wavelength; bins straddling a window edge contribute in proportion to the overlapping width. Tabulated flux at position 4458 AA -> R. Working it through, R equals 6.346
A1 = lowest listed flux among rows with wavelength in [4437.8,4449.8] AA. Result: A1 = 7.092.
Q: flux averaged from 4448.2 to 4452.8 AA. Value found 7.15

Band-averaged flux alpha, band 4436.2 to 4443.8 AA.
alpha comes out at 7.56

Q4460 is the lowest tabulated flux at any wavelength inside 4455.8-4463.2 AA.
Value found 5.717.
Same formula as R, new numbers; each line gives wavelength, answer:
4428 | 7.046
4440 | 7.842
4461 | 6.13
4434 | 7.398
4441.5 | 7.178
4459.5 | 7.48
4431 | 6.515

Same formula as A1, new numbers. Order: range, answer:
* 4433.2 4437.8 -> 7.398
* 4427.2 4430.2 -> 7.046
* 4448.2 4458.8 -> 5.839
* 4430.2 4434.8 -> 6.515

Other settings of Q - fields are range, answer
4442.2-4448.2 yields 7.96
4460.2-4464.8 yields 6.65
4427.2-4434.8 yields 7.26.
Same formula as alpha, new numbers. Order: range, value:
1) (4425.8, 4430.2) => 7.78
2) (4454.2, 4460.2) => 6.94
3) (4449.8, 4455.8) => 6.97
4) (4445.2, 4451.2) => 8.09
